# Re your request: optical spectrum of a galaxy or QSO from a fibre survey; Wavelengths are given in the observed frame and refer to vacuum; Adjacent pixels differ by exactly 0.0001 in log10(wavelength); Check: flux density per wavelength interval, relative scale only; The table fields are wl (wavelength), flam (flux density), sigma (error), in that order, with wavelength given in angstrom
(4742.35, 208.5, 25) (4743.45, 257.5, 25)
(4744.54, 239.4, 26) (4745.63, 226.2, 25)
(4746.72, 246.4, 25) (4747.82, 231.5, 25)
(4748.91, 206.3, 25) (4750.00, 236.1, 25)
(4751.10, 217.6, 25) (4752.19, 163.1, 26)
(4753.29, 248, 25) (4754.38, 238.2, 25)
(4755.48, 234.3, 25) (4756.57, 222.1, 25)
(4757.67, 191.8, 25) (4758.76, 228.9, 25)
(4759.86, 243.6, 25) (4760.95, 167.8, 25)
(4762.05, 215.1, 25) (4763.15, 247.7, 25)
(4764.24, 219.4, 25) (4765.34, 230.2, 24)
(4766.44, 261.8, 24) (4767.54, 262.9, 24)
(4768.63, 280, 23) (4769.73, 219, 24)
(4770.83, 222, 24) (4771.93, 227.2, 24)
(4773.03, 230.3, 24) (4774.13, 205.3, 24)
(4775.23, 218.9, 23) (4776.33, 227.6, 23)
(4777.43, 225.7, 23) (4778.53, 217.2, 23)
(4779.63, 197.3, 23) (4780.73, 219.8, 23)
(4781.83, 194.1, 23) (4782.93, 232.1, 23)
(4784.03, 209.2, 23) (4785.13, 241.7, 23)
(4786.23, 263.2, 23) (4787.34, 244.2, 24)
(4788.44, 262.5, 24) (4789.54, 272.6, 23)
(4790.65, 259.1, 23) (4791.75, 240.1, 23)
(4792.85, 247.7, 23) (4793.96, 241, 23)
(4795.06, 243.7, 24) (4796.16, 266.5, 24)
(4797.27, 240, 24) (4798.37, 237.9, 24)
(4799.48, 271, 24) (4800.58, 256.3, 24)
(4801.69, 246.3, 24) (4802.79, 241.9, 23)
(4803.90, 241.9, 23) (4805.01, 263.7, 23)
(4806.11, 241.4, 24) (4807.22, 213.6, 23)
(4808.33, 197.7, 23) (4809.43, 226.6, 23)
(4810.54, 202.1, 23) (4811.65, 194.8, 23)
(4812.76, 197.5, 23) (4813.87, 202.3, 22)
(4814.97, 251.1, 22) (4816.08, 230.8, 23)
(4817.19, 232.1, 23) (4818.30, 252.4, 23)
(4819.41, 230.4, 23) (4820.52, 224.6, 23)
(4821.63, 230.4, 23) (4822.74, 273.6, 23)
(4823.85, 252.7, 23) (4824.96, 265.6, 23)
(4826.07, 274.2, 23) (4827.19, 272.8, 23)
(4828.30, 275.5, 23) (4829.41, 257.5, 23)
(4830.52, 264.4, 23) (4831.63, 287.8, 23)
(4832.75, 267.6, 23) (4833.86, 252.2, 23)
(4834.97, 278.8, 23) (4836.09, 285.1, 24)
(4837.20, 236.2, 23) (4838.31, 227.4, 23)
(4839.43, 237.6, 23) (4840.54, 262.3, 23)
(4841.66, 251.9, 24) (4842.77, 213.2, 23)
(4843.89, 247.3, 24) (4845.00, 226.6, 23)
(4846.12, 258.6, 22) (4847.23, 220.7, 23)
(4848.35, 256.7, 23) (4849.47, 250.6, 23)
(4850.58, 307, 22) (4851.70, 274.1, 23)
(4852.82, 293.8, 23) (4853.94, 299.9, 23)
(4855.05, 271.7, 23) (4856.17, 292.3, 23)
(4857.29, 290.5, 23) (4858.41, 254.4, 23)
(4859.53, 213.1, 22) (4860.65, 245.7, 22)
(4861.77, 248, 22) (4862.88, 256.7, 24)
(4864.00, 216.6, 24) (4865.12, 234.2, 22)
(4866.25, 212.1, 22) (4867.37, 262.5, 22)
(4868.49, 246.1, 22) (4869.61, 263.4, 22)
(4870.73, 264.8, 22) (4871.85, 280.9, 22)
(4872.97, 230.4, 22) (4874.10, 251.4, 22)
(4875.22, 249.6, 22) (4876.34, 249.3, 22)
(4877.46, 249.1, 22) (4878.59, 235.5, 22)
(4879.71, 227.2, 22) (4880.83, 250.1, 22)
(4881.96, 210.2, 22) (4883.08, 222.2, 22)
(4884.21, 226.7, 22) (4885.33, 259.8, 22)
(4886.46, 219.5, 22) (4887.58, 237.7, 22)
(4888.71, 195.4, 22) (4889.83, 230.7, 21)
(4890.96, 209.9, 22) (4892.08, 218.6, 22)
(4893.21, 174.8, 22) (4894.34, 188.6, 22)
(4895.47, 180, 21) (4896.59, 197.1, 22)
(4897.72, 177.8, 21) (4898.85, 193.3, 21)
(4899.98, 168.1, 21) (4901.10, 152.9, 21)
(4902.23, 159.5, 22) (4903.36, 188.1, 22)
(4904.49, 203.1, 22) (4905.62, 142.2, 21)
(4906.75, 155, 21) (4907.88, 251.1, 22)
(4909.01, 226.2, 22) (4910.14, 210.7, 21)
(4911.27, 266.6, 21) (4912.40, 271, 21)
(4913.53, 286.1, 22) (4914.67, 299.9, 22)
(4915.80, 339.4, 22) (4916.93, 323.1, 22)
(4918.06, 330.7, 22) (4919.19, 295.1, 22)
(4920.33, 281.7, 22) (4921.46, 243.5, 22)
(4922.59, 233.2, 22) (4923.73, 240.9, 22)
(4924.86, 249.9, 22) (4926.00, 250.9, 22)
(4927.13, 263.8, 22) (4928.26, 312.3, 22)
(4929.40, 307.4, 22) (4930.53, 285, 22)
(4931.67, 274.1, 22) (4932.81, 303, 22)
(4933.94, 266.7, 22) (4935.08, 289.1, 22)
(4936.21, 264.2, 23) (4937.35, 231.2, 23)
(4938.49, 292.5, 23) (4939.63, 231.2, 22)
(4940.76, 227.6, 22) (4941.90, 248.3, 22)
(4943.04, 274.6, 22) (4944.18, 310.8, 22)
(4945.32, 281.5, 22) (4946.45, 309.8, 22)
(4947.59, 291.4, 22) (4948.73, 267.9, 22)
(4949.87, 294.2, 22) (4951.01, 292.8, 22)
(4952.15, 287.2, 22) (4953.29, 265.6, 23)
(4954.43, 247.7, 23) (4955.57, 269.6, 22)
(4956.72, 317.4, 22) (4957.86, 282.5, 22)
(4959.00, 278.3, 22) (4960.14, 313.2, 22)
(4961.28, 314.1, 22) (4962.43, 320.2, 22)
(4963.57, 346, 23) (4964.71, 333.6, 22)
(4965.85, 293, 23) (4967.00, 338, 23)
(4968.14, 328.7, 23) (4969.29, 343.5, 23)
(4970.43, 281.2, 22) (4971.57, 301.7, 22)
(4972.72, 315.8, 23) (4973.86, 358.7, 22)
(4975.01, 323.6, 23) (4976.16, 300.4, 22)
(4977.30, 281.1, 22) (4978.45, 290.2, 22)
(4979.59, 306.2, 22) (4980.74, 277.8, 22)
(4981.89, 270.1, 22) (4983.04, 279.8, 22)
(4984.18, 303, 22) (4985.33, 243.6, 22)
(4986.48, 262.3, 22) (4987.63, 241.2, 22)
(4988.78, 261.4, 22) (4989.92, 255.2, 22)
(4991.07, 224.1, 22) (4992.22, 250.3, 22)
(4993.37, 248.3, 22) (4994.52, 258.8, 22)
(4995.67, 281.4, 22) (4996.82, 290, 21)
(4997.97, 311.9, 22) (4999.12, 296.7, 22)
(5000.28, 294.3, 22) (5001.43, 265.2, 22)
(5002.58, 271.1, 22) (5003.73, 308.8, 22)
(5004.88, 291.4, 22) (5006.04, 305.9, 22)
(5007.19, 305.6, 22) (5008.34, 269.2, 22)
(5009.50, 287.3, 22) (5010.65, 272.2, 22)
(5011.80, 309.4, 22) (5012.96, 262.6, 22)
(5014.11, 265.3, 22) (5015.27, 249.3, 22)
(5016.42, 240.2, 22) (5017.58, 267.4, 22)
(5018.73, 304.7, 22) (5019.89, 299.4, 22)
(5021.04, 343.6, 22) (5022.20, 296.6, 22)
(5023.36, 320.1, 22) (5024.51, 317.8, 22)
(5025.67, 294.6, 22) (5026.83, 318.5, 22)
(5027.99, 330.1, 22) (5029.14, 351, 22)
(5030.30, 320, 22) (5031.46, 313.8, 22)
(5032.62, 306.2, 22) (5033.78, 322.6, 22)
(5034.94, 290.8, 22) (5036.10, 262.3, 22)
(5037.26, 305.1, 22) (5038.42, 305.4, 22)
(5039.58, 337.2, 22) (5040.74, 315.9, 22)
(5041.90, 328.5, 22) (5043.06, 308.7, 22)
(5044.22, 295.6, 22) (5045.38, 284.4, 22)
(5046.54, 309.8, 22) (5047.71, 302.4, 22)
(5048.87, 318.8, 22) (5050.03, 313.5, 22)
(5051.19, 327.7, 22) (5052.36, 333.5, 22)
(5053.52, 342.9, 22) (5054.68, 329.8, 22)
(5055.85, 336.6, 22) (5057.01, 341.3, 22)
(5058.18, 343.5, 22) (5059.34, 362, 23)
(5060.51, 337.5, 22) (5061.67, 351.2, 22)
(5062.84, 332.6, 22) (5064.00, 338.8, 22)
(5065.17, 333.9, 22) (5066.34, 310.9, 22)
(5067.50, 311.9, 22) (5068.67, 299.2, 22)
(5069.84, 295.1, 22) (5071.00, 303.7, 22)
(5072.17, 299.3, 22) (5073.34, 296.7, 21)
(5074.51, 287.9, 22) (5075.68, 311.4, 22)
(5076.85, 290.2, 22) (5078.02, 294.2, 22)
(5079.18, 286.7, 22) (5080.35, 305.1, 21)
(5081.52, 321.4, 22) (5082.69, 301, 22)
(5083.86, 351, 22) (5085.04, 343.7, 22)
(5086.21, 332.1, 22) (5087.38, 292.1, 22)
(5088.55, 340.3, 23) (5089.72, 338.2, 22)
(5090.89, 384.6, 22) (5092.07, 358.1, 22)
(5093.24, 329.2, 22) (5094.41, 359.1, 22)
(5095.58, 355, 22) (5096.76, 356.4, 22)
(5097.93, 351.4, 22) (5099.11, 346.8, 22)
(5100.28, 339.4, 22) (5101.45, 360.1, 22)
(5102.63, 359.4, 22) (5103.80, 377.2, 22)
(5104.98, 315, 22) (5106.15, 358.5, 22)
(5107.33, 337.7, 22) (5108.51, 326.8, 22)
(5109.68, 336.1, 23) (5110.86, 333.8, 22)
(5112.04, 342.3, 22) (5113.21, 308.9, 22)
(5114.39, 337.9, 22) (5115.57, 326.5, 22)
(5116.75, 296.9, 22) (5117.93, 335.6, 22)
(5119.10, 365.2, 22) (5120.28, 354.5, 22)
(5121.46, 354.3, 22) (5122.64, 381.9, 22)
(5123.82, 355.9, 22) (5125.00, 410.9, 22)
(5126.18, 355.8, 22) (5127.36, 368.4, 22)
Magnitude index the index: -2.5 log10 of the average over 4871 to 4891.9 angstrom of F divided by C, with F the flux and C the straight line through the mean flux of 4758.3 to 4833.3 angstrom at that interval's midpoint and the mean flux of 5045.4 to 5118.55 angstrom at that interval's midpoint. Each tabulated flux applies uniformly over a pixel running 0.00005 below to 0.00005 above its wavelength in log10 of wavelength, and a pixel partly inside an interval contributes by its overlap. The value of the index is 0.13 mag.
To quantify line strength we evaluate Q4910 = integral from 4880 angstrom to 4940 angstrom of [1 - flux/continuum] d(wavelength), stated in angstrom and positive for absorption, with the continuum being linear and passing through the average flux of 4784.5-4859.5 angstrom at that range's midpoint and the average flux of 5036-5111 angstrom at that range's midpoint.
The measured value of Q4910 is 8.2 angstrom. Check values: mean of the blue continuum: 250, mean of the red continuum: 327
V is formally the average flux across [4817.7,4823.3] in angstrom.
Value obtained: 242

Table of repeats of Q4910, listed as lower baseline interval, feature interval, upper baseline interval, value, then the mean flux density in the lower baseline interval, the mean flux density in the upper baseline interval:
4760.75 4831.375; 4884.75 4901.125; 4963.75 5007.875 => 3.9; 238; 290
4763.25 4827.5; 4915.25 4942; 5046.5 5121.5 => 0.5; 237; 330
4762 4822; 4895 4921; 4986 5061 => 3.5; 234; 299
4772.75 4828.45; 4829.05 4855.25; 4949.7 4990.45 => -0.8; 237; 295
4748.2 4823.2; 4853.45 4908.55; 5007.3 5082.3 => 7.2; 231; 309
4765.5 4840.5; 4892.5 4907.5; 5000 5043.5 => 5.1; 241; 299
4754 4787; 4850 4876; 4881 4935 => -2.8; 227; 237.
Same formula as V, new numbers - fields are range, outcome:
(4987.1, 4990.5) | 253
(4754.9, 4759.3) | 219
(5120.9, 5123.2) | 368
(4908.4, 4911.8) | 234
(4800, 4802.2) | 252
